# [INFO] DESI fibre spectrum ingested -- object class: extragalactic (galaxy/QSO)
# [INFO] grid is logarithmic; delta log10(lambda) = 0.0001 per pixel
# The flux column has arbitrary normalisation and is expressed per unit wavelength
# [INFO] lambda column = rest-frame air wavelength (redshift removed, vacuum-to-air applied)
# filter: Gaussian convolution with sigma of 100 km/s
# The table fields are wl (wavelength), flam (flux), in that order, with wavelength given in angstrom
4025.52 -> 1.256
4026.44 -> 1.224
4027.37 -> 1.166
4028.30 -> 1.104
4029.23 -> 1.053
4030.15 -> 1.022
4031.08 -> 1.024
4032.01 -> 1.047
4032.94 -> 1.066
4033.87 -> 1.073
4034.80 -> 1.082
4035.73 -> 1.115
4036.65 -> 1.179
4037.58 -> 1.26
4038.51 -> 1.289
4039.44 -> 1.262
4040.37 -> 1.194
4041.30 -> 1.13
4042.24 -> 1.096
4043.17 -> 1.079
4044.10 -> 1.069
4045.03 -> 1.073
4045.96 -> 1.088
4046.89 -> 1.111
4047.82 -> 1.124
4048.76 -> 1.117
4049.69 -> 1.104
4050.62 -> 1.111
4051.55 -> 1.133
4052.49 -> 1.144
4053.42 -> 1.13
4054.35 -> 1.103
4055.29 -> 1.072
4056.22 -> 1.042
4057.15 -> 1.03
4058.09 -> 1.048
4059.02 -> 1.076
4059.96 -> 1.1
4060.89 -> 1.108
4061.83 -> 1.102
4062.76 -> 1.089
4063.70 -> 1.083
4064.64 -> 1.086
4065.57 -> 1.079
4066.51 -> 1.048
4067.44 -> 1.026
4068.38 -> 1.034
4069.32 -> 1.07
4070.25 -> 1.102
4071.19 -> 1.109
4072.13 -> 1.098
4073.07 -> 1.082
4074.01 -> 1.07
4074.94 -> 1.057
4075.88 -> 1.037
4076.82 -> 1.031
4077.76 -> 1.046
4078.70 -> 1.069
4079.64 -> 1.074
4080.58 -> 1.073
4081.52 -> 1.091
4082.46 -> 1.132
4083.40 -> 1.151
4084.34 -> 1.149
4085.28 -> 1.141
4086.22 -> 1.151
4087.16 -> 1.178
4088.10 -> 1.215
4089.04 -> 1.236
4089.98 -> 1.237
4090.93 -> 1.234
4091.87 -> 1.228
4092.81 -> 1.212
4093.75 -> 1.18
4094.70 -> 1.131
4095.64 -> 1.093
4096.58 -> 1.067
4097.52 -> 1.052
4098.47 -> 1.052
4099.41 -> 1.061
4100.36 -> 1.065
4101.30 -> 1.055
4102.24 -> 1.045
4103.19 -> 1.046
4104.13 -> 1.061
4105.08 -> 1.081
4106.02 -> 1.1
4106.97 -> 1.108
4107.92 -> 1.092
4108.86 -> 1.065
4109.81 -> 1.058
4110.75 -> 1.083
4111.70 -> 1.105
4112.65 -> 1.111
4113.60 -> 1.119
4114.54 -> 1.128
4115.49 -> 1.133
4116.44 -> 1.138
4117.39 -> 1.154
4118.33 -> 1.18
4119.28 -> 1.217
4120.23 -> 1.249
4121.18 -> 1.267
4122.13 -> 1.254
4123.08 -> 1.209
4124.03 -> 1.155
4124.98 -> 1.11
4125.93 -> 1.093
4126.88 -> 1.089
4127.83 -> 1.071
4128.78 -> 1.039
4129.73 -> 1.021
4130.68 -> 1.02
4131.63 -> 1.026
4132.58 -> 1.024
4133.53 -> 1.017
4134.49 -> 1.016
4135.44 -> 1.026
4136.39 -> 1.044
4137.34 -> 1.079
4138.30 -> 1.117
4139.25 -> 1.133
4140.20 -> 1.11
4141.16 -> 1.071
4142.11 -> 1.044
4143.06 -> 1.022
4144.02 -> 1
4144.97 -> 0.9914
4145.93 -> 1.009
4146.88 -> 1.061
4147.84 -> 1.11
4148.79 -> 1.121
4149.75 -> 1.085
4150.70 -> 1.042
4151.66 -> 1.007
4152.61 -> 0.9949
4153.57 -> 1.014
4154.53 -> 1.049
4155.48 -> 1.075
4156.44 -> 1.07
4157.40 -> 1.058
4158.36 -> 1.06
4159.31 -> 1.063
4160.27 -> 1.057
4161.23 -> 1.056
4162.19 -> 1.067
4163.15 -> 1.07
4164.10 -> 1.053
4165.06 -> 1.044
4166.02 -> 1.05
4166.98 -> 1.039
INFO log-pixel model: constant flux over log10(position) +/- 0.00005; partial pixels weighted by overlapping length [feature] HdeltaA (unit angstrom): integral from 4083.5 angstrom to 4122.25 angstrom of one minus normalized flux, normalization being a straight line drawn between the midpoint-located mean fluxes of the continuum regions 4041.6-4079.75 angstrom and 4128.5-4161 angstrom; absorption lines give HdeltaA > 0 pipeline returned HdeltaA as -2.5 angstrom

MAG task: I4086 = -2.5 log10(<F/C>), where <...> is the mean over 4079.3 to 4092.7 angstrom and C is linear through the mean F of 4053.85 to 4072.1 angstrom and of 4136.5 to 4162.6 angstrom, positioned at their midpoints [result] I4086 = -0.09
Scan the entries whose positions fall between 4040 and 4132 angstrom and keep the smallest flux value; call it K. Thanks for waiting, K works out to 1.02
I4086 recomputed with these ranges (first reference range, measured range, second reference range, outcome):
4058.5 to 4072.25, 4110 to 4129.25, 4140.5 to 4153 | -0.09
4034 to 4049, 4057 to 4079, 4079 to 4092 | 0.08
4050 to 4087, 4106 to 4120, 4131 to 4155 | -0.06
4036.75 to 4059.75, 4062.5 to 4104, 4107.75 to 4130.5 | 0.02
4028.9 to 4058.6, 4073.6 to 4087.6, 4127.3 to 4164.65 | -0.01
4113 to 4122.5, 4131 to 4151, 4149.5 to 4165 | 0.05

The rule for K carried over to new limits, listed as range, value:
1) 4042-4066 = 1.03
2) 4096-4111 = 1.045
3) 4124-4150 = 0.9914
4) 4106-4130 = 1.021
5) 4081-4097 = 1.067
